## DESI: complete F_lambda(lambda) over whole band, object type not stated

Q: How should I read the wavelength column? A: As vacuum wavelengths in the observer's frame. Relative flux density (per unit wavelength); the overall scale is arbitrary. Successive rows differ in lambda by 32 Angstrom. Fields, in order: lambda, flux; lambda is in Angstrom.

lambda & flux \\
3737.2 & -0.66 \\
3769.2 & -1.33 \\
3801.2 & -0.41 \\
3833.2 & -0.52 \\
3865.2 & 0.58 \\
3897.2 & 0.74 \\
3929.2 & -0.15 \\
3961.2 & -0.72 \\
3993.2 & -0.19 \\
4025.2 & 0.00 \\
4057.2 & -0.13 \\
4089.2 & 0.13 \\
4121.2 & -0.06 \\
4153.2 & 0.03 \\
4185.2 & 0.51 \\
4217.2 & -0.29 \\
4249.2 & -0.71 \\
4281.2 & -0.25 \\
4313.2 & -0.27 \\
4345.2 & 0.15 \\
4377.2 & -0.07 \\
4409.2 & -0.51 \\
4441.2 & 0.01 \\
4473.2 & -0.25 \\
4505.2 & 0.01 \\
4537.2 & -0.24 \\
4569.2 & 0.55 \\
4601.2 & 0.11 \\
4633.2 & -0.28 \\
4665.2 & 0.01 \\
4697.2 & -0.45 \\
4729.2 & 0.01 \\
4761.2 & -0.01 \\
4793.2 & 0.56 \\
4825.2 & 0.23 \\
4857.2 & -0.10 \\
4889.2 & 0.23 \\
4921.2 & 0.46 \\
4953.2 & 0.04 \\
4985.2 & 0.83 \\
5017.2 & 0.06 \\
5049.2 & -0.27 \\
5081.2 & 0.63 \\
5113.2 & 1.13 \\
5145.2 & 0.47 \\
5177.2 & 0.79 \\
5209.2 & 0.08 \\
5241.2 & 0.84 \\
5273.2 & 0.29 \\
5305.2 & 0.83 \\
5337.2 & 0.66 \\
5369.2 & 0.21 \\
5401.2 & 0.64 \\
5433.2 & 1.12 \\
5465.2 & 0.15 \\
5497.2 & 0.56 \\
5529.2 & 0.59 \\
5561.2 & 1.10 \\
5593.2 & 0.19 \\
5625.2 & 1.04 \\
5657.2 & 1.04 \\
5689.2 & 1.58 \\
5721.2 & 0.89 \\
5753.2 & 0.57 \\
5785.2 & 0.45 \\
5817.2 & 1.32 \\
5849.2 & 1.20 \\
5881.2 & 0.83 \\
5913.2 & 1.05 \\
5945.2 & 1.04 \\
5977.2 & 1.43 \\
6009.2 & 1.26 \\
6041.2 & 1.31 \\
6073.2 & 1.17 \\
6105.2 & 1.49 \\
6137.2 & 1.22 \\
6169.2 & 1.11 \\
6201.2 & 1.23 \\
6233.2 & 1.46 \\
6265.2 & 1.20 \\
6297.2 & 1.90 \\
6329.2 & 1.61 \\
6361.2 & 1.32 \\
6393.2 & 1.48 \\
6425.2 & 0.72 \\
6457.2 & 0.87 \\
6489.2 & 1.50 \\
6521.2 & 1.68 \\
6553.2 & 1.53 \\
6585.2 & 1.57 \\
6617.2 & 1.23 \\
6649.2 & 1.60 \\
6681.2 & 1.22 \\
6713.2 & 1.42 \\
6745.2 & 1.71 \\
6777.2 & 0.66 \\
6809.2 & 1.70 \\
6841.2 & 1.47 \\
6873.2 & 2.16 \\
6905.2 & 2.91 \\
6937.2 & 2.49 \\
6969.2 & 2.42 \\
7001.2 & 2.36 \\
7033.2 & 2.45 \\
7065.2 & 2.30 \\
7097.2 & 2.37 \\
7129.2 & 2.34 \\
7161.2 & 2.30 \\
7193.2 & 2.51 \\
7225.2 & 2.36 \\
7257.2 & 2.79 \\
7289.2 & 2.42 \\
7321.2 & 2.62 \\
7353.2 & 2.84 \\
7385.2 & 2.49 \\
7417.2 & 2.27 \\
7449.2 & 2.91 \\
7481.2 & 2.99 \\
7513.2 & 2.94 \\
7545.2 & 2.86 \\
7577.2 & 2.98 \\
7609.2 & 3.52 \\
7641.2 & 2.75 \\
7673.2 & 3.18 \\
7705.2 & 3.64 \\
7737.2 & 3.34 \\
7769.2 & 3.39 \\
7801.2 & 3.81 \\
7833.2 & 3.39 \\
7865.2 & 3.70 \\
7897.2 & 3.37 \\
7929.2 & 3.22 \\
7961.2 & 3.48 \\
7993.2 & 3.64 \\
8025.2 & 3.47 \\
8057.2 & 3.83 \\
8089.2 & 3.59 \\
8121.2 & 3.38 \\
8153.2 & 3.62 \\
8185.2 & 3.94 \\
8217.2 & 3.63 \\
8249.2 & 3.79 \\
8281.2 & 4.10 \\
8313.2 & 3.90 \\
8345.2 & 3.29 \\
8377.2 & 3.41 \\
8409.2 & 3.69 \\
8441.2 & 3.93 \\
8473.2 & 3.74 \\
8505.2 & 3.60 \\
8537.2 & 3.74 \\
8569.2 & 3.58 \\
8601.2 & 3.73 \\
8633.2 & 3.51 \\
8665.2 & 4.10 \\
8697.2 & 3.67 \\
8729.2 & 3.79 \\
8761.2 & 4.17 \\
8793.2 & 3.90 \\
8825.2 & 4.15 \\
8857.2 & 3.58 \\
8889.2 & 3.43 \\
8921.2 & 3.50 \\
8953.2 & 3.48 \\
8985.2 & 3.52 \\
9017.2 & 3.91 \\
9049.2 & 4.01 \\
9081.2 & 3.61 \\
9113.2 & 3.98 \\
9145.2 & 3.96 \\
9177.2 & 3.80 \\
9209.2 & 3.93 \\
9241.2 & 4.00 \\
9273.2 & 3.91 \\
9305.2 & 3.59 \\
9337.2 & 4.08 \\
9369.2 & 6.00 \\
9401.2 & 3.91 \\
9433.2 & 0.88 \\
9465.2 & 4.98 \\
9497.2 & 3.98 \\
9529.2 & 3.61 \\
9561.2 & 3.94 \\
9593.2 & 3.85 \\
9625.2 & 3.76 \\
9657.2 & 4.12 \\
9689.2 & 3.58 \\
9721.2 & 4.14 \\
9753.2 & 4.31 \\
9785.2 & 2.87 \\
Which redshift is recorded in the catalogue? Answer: 0.722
